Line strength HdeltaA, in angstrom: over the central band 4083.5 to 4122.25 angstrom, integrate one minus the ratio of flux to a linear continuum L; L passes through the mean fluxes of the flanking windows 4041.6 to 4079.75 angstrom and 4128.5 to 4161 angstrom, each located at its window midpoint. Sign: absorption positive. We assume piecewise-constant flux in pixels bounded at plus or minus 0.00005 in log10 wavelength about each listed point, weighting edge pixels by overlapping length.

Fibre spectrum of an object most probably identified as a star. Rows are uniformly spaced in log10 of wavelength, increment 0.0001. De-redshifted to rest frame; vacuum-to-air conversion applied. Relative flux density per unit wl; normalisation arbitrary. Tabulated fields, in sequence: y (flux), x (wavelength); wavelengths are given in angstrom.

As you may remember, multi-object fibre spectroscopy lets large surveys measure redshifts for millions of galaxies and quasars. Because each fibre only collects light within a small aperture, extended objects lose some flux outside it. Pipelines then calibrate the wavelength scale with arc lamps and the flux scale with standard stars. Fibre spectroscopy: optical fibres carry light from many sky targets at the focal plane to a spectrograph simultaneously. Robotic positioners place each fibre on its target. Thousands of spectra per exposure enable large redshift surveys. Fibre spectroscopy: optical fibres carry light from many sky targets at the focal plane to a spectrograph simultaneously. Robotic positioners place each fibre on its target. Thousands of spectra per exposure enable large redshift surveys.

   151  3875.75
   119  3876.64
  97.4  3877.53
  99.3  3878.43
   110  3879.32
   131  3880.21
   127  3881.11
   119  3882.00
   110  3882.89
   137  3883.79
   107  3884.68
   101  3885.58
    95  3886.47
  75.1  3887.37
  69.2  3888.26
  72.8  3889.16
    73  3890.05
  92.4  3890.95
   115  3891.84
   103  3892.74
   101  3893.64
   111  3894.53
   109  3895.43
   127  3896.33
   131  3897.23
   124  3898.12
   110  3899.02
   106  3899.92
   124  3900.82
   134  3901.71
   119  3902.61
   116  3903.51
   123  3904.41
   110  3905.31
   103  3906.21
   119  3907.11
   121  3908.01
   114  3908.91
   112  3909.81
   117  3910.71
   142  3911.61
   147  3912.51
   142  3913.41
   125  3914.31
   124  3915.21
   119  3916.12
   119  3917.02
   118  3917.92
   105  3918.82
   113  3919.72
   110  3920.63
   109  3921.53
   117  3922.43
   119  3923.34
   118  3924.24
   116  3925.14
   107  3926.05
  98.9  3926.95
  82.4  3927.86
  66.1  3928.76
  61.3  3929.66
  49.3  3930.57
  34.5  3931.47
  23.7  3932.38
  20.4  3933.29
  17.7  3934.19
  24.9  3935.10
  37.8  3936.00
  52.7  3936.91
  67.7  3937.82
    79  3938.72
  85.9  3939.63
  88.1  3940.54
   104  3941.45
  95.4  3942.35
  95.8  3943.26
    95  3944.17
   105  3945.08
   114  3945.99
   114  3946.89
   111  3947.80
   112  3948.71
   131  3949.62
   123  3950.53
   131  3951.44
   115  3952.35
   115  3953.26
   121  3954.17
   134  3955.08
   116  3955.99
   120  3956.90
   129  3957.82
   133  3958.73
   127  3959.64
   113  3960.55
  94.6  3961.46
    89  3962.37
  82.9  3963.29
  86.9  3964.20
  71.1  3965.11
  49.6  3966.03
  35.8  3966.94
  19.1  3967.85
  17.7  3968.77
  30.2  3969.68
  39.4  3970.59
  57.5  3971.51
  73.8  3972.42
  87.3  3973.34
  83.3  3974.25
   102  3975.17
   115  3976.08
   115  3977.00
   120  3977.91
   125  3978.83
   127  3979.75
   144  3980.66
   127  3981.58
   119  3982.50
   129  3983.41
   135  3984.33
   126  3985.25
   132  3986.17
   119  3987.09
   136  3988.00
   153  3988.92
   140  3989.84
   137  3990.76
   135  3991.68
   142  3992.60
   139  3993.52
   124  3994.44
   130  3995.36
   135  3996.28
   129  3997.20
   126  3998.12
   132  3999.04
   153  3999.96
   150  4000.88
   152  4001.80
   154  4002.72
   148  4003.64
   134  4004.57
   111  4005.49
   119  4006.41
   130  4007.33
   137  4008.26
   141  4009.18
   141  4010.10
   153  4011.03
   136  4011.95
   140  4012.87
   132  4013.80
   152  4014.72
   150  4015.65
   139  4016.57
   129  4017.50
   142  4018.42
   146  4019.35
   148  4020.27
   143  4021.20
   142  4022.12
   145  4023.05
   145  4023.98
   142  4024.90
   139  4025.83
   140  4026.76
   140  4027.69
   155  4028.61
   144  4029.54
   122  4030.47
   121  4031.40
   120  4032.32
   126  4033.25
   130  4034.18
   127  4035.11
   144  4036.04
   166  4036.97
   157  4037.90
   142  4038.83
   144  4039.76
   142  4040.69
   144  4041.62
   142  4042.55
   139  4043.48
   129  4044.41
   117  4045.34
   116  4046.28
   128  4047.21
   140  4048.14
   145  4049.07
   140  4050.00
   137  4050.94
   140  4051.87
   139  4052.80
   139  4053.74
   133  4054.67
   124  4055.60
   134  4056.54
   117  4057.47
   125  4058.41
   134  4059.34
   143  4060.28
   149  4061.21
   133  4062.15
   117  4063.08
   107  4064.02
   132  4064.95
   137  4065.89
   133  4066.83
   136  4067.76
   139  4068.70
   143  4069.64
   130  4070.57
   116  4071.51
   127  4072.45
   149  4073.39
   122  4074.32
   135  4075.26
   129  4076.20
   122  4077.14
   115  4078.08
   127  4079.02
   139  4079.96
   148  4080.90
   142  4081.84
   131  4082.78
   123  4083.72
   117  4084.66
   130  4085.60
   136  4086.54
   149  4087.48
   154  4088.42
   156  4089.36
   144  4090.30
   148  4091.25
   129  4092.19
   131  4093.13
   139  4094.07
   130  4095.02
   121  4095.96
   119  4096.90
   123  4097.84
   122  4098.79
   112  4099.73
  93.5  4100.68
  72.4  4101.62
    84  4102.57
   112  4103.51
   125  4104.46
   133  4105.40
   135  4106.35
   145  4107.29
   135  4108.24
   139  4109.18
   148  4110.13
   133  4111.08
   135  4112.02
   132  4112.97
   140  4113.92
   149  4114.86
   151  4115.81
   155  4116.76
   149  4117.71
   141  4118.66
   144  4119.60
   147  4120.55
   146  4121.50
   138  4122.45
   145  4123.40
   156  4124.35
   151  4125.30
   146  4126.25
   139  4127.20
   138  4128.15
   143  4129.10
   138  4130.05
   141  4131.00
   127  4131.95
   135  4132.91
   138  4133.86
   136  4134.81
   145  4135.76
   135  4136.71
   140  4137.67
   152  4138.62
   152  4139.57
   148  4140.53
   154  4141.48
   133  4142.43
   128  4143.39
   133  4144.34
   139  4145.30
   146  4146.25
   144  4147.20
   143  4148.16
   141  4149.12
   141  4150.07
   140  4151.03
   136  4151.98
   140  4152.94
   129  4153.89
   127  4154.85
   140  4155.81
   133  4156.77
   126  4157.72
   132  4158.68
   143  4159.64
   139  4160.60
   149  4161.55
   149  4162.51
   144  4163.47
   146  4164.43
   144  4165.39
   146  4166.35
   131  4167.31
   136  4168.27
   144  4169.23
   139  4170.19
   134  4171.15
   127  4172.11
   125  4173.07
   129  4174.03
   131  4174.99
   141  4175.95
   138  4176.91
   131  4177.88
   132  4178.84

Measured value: 0.8 angstrom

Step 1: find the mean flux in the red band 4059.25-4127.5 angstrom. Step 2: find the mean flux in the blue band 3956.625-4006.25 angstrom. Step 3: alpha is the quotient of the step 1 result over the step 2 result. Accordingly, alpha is 1.19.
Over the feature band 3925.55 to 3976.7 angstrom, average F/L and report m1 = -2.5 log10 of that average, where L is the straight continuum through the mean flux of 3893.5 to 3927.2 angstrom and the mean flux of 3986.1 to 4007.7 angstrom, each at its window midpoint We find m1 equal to 0.448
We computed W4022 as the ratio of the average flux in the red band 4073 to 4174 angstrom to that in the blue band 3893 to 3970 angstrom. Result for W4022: 1.38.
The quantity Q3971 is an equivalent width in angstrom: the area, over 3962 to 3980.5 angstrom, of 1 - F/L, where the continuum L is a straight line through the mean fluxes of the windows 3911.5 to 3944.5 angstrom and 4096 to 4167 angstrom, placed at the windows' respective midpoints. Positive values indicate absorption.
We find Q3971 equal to 4.15 angstrom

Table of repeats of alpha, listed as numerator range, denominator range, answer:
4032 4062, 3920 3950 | 1.62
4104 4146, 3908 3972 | 1.52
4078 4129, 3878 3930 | 1.21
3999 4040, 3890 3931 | 1.25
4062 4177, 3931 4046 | 1.17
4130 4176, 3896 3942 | 1.40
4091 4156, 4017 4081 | 1.01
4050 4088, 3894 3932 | 1.19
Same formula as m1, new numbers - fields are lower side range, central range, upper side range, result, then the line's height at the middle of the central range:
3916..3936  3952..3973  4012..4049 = 0.18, 102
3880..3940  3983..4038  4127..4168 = -0.18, 117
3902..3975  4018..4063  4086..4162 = -0.17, 118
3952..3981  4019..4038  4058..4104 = -0.24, 112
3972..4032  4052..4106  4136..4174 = 0.06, 136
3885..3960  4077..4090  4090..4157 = -0.05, 129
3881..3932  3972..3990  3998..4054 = 0.06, 127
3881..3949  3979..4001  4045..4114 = -0.17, 114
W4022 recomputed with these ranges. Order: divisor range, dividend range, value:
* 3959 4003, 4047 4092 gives 1.22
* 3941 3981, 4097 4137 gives 1.37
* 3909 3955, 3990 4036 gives 1.41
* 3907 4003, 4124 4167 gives 1.34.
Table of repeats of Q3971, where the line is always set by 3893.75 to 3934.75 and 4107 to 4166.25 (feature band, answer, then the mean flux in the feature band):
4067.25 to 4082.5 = -0.2 angstrom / 132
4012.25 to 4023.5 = -1.9 angstrom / 142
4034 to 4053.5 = -2.0 angstrom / 139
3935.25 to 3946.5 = 2.7 angstrom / 83.6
